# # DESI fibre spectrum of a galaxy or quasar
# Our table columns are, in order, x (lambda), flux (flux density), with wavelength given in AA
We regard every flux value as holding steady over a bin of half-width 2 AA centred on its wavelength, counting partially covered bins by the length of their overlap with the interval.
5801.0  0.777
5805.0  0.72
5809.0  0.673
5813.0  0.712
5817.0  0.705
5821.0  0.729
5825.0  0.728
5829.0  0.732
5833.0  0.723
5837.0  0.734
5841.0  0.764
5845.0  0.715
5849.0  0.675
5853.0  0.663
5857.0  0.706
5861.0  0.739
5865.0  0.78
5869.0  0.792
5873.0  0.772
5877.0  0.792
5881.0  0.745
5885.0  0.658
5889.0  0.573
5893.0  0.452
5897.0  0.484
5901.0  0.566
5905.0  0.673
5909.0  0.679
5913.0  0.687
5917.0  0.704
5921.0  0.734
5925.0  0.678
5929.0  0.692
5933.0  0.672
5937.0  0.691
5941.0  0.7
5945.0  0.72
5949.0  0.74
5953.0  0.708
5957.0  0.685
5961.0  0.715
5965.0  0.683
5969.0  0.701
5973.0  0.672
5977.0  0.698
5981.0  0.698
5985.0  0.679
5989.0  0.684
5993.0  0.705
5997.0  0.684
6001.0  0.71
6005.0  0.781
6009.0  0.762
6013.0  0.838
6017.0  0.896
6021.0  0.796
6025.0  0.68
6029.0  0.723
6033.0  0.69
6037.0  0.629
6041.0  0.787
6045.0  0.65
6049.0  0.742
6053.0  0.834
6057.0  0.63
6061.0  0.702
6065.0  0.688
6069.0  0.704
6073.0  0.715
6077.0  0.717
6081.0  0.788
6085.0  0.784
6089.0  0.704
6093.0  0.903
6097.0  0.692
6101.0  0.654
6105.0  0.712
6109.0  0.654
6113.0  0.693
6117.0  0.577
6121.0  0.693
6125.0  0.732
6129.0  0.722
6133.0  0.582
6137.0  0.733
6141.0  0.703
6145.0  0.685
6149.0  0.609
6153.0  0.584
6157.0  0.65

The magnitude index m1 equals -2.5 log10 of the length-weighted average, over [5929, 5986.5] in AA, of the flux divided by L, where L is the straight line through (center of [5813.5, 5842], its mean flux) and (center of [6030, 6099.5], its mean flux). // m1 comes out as 0.05 mag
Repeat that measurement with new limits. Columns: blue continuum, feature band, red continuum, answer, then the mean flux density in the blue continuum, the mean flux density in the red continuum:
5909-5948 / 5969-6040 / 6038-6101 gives -0.01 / 0.698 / 0.732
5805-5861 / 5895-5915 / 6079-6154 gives 0.15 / 0.713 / 0.696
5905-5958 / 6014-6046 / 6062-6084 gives -0.03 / 0.699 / 0.724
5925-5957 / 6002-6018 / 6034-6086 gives -0.14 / 0.701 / 0.719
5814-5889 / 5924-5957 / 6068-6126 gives 0.03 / 0.726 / 0.715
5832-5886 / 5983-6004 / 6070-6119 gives 0.04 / 0.734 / 0.716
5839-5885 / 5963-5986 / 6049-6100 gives 0.07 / 0.737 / 0.737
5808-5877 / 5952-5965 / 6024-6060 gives 0.03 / 0.729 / 0.708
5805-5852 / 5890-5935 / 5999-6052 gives 0.15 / 0.716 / 0.747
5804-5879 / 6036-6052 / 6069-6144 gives 0.00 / 0.729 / 0.708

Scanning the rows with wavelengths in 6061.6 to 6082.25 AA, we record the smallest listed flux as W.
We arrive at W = 0.688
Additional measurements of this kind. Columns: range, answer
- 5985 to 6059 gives 0.629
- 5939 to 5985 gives 0.672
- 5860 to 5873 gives 0.739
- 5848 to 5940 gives 0.452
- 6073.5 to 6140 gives 0.577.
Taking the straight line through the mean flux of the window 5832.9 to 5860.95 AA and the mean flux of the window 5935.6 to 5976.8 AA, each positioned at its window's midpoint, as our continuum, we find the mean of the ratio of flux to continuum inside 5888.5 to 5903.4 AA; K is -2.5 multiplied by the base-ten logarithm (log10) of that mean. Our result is 0.34 mag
